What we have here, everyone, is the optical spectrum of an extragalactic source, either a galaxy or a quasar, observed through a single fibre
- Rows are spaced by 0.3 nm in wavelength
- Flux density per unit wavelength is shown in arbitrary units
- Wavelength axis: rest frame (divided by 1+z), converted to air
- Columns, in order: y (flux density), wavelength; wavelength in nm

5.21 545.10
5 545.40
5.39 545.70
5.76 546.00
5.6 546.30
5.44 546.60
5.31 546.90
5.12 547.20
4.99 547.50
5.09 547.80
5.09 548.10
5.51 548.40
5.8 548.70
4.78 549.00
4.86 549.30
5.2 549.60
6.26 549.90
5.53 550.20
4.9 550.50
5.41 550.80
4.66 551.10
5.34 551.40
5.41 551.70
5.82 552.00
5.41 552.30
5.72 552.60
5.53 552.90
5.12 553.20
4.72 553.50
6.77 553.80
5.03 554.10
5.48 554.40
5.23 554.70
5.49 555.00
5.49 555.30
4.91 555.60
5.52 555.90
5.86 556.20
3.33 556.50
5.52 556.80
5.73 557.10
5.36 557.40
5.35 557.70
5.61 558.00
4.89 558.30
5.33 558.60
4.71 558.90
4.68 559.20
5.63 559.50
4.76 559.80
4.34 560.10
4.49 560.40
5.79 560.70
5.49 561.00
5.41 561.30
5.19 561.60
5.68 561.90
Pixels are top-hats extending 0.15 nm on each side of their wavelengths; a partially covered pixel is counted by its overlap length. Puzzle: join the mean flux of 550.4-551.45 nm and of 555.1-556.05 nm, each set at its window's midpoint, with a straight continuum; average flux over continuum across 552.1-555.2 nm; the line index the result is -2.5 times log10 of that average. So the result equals -0.05 mag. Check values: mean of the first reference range 5.06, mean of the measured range 5.46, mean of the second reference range 5.32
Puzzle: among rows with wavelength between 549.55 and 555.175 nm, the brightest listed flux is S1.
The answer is 6.77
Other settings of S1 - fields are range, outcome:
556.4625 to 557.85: 5.73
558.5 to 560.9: 5.79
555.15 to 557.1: 5.86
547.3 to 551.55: 6.26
